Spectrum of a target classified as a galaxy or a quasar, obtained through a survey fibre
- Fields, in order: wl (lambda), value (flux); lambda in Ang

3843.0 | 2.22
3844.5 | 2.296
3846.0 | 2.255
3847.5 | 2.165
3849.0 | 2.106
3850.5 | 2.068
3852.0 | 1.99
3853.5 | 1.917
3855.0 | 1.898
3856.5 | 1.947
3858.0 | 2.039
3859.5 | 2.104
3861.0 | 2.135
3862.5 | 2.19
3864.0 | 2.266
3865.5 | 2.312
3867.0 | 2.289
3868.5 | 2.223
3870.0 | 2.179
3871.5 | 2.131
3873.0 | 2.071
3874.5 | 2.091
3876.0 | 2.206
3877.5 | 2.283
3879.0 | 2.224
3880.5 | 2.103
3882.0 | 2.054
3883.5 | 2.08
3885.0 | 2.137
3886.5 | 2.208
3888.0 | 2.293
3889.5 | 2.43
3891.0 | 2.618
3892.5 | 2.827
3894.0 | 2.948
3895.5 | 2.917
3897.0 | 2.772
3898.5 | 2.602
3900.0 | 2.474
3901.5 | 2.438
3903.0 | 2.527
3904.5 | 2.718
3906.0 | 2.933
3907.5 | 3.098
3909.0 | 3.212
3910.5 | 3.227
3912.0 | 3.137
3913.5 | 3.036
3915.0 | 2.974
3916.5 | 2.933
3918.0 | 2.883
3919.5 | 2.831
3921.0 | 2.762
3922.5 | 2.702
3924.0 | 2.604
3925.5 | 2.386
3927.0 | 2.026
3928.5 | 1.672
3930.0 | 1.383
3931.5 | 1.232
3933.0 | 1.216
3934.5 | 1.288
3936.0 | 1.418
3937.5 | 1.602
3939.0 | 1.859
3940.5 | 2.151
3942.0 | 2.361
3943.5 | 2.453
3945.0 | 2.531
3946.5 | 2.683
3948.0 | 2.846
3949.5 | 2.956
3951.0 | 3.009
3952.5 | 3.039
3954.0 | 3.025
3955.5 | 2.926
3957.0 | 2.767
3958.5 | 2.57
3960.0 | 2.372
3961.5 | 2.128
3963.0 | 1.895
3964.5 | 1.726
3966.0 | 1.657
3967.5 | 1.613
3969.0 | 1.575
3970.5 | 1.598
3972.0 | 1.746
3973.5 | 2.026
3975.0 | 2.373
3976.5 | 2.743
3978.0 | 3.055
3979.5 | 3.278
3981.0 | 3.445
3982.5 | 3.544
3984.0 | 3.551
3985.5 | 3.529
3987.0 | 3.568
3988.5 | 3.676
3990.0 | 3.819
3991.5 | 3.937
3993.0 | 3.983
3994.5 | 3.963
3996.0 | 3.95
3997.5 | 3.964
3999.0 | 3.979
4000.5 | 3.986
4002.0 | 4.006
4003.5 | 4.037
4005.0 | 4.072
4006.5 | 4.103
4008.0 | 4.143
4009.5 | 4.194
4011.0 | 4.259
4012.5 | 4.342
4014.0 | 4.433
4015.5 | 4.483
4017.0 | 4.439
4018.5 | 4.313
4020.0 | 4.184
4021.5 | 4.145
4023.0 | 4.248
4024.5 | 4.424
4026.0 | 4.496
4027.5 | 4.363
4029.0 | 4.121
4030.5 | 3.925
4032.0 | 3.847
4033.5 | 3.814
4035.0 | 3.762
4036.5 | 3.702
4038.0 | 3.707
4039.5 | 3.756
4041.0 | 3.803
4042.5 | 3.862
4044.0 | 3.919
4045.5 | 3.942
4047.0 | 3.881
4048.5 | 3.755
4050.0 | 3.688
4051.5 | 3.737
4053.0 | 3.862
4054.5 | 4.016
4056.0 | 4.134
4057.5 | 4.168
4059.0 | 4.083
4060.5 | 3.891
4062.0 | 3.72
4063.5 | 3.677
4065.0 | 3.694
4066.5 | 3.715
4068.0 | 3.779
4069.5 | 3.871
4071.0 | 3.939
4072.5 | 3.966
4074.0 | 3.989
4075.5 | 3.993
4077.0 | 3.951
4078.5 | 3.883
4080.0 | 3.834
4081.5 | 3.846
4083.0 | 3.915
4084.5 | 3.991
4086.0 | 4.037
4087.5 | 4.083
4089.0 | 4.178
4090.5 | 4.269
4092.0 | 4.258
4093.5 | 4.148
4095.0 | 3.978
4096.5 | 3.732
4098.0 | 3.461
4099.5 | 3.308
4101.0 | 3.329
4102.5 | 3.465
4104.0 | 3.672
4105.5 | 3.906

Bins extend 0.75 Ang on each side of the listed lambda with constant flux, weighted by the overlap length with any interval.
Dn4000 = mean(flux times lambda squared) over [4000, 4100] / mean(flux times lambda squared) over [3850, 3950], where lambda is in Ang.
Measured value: 1.83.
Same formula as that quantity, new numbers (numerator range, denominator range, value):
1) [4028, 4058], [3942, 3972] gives 1.71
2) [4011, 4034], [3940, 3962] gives 1.65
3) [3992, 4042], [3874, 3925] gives 1.65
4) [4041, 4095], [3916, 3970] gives 1.86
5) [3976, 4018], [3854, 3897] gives 1.82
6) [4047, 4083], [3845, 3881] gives 2.01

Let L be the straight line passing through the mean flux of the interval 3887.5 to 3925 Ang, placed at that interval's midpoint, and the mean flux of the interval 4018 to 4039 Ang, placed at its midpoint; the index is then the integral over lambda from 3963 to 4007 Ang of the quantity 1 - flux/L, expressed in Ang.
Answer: 5.9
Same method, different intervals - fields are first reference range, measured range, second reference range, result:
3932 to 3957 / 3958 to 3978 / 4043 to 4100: 4.5 Ang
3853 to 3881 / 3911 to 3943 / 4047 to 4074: 5.2 Ang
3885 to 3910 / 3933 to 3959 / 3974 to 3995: 5.9 Ang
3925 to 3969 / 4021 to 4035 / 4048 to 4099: -3.6 Ang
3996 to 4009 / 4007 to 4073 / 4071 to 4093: 0.3 Ang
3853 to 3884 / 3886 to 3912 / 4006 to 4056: -2.5 Ang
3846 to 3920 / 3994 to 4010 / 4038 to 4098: -3.1 Ang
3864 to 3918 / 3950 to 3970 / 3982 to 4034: 6.3 Ang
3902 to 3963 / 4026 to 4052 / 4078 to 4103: -3.5 Ang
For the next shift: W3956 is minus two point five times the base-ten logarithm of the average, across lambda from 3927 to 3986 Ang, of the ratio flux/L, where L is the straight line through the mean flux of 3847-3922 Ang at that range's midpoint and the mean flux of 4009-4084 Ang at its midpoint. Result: 0.33 mag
